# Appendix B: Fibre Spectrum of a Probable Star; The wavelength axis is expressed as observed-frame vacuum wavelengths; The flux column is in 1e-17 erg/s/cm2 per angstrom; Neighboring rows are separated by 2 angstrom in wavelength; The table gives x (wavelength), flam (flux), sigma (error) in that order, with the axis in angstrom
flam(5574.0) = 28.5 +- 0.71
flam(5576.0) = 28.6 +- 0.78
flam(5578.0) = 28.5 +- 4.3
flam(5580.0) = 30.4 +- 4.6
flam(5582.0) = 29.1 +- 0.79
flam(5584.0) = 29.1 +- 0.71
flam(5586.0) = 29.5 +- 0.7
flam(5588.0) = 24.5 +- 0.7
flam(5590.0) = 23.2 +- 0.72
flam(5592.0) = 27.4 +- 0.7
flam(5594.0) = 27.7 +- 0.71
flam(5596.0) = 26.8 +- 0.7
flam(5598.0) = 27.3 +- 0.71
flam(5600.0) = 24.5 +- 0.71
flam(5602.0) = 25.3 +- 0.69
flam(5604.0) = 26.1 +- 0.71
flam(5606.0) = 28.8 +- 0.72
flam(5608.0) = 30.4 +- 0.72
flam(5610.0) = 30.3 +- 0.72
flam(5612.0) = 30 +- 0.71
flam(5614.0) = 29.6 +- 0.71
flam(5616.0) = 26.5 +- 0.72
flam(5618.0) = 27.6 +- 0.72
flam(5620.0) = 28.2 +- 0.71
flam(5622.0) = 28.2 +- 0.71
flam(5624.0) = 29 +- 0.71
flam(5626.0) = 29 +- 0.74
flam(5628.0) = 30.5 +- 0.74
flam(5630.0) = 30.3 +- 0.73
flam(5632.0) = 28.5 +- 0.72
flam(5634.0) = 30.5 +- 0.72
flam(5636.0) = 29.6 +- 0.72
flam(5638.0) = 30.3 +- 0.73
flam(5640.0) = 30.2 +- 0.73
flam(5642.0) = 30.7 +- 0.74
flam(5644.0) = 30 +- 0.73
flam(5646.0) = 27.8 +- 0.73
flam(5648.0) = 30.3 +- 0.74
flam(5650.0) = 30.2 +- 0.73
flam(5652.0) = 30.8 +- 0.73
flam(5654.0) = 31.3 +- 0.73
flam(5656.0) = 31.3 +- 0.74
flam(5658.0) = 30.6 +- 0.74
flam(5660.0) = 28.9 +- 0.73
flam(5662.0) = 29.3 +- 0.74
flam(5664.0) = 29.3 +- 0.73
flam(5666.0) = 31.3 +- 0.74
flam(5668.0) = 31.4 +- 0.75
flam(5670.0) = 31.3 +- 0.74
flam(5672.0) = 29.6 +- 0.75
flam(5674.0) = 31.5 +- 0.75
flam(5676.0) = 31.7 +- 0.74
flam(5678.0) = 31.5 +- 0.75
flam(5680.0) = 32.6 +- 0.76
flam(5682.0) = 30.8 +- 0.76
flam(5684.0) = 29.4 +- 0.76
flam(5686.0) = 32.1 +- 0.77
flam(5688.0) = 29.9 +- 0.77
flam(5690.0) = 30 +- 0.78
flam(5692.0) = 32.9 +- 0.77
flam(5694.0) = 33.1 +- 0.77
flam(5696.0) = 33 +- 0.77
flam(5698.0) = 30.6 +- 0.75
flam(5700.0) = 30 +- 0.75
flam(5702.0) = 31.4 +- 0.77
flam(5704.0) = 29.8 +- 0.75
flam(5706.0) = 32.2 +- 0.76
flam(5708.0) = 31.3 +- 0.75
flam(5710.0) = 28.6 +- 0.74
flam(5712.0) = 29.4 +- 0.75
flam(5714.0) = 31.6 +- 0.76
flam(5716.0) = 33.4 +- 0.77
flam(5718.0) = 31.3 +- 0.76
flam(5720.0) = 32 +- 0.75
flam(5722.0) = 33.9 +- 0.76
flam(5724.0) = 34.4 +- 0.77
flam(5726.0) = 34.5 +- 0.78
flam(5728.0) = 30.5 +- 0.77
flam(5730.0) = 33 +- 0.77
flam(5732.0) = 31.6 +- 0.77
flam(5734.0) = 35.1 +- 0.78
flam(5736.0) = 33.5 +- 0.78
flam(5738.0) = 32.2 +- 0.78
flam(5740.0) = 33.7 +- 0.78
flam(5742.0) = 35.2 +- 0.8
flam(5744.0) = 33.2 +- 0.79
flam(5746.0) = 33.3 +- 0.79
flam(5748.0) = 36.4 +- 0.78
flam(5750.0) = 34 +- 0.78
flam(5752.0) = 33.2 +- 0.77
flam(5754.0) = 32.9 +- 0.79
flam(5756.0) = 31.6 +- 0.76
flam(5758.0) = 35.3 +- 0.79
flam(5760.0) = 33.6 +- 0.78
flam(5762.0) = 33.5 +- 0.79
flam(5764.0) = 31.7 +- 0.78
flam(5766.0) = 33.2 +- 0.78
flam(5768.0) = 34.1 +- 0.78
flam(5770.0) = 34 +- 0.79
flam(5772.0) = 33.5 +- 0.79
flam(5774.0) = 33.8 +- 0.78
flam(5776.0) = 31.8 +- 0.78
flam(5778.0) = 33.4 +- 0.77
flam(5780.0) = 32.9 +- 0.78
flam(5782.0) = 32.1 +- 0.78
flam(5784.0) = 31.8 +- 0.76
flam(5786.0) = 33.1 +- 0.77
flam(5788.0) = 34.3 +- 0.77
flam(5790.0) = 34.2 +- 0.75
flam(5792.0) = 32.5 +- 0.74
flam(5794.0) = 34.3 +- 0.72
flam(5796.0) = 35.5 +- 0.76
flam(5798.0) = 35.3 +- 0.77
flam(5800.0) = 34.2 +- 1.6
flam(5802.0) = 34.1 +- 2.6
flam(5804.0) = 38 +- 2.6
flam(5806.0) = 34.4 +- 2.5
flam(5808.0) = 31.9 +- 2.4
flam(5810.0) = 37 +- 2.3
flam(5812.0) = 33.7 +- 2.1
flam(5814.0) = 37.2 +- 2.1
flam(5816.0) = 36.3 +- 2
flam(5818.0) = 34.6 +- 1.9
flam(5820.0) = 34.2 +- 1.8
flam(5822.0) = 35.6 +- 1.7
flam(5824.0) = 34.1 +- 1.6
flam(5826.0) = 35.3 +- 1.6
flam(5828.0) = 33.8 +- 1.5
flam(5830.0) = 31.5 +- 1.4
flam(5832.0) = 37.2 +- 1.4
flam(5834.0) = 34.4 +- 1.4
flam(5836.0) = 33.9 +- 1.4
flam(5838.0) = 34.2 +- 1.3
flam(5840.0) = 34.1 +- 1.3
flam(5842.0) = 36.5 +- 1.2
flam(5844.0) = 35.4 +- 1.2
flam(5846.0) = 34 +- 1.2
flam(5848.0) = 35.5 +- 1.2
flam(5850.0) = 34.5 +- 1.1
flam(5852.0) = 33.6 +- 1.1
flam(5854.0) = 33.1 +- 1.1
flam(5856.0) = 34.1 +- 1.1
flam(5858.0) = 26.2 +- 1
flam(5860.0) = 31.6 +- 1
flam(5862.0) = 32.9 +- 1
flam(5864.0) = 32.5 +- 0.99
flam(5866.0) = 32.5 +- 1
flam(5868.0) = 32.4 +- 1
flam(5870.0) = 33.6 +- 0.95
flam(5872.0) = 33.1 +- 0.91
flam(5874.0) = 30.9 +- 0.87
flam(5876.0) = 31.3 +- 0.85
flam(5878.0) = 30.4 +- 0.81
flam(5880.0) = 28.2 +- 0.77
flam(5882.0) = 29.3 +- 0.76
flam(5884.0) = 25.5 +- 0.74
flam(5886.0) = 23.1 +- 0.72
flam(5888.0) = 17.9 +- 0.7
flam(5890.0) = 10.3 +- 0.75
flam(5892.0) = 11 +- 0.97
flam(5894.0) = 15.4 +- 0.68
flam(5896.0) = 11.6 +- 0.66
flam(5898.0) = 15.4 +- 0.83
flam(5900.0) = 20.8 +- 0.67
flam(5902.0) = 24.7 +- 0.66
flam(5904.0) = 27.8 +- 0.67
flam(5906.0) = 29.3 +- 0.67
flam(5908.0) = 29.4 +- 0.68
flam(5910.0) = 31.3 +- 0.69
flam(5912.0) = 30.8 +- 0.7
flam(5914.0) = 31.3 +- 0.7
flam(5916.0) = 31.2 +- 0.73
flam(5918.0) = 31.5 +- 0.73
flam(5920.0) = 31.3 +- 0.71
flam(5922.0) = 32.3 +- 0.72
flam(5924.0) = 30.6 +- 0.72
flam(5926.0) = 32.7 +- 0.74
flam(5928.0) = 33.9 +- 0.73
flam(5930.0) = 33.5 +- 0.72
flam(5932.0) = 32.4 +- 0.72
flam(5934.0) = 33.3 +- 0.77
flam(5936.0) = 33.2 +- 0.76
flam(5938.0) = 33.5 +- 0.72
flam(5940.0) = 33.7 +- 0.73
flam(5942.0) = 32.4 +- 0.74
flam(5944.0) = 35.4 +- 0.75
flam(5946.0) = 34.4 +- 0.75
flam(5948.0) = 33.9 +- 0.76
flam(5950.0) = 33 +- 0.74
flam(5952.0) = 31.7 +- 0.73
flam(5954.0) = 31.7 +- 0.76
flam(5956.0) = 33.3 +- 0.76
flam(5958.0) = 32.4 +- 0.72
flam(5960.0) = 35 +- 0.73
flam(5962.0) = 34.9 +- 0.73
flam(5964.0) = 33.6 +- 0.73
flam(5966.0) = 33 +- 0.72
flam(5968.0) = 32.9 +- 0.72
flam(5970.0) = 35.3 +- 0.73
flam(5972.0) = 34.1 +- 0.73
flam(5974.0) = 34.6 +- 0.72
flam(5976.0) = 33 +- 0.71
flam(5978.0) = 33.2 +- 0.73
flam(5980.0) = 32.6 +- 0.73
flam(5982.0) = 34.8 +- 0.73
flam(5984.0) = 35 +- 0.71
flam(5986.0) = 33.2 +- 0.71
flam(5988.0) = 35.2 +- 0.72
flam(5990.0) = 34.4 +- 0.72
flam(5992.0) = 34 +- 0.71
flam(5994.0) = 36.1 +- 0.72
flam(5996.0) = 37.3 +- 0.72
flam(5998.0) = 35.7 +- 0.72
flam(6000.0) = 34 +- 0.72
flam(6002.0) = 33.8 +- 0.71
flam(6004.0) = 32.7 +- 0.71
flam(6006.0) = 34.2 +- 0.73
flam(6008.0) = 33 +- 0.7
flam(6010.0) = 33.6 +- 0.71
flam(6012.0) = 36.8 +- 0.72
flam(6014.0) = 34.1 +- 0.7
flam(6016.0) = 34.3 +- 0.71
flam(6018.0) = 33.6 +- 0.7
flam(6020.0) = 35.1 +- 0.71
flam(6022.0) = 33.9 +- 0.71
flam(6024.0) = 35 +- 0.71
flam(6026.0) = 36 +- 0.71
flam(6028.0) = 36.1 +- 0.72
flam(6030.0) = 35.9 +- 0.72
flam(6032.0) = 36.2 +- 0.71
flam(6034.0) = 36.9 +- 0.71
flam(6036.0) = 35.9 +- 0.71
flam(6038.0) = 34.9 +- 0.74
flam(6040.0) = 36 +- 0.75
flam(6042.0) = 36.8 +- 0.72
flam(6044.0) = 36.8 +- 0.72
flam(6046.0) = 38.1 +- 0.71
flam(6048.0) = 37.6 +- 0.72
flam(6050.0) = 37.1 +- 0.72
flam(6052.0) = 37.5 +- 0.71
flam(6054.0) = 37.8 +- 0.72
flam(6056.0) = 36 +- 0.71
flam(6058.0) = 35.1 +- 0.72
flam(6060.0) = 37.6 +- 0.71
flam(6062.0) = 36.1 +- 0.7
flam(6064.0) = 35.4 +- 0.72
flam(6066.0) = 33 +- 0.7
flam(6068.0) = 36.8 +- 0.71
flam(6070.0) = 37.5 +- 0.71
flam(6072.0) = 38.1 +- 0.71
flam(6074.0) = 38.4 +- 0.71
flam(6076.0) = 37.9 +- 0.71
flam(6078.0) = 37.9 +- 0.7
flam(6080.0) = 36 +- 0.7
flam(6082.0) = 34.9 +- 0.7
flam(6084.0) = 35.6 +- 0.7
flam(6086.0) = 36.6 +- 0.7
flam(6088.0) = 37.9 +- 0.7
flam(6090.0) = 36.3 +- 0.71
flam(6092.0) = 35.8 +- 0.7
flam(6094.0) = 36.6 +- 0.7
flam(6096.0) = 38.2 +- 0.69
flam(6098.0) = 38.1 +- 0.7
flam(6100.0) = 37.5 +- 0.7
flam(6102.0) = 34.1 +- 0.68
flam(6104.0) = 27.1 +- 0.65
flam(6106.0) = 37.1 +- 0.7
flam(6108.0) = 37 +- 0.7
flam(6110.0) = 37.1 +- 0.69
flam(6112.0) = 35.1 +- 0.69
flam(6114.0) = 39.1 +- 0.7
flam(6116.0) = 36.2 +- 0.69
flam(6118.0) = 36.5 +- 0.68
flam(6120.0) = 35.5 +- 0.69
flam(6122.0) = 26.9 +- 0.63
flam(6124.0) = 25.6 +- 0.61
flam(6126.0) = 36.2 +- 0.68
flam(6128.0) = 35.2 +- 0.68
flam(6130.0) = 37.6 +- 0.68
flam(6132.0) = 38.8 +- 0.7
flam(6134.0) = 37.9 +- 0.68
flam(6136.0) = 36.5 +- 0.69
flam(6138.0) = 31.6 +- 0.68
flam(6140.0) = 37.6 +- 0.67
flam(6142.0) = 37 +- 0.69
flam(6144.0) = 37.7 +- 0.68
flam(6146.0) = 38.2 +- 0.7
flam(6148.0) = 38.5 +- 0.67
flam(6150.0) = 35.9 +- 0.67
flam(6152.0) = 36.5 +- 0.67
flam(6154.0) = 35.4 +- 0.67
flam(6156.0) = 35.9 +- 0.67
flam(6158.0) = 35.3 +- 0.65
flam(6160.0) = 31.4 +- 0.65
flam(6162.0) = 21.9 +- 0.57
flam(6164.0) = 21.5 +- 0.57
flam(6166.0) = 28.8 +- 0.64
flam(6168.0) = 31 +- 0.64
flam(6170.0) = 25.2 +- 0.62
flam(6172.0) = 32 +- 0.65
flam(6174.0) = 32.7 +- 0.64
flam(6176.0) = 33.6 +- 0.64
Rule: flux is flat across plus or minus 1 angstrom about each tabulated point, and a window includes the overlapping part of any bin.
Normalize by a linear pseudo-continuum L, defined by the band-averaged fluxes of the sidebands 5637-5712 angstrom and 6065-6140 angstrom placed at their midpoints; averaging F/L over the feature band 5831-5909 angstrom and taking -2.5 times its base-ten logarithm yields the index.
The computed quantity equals 0.15 mag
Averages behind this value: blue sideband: 30.7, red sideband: 35.8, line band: 28.7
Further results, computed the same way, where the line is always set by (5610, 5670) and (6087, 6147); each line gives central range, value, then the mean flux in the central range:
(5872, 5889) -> 0.19 mag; 27.4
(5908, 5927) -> 0.06 mag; 31.3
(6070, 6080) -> -0.08 mag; 37.8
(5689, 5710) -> -0.03 mag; 31.3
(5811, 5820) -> -0.11 mag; 35.3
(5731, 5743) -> -0.09 mag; 33.6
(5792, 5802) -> -0.09 mag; 34.5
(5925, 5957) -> 0.01 mag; 33.2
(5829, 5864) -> -0.04 mag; 33.7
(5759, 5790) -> -0.06 mag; 33.2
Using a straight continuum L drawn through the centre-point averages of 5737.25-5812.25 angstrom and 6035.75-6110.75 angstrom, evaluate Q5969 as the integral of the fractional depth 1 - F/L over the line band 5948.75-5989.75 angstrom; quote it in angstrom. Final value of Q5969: 2.2 angstrom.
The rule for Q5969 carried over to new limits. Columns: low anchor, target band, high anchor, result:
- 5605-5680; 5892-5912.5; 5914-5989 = 6.2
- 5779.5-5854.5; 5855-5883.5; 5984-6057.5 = 2.8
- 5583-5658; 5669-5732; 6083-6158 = -3.5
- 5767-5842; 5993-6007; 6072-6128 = 0.1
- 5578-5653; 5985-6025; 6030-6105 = 0.9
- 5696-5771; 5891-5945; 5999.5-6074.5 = 9.5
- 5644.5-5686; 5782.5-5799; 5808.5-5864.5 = -0.3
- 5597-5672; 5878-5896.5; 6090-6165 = 7.0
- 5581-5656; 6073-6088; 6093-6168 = -1.2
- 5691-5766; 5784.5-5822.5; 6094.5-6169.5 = -2.0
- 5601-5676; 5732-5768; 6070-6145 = -2.9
